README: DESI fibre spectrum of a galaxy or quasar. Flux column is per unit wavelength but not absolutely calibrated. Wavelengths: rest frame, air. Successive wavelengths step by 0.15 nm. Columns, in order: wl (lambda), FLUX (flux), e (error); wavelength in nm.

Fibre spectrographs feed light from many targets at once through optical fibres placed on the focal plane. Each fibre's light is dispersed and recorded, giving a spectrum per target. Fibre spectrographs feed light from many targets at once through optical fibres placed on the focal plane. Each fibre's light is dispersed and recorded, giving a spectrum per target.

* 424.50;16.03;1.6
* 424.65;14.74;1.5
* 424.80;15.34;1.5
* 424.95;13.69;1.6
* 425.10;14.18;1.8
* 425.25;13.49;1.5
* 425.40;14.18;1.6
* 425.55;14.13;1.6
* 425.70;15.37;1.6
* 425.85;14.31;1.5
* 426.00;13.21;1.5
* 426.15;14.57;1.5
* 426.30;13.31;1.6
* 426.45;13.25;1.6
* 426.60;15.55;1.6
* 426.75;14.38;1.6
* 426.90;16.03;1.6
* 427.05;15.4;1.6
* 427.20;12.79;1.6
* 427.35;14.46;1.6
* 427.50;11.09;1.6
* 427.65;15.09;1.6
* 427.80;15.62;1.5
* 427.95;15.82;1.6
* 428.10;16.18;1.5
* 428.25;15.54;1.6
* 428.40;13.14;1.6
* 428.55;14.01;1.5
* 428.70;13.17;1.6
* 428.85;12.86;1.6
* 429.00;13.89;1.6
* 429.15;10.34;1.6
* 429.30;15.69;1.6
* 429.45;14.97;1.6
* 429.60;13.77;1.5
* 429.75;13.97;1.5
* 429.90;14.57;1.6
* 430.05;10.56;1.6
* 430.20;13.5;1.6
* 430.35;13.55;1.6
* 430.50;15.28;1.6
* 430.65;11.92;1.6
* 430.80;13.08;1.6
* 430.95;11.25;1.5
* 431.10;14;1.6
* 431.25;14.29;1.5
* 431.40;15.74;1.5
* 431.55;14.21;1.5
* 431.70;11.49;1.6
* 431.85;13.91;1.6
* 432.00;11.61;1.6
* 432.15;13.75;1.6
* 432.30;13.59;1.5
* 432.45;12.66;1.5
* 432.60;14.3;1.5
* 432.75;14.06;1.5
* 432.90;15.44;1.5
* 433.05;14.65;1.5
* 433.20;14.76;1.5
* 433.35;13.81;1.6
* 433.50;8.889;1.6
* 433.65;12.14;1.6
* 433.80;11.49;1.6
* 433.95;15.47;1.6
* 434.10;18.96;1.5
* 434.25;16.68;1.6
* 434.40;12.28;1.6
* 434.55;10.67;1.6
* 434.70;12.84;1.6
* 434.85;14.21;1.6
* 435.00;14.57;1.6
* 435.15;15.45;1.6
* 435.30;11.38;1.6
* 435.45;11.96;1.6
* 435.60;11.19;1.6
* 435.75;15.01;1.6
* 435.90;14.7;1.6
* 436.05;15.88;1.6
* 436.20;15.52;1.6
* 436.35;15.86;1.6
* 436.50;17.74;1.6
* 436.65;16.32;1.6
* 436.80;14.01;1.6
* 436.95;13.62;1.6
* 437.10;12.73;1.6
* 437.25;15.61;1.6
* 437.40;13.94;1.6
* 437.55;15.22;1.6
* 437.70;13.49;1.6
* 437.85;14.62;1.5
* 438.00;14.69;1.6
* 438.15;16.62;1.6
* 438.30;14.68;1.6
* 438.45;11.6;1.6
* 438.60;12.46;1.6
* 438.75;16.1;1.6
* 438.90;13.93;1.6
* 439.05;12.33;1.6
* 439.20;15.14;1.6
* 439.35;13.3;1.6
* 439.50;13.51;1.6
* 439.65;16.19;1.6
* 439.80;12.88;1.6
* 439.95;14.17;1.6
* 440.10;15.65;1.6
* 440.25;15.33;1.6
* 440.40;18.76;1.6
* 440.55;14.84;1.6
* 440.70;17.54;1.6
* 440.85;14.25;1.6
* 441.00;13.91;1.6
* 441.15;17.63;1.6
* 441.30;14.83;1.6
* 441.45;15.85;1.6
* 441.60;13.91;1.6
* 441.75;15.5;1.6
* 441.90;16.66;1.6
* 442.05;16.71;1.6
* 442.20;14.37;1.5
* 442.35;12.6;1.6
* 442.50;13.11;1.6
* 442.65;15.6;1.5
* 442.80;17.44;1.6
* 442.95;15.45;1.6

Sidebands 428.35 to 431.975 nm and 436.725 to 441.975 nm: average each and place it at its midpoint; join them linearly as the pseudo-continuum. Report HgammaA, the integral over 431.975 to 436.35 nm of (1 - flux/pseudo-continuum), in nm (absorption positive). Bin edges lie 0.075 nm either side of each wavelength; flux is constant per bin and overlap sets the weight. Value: 0.07 nm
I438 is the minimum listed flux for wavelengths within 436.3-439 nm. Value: 11.6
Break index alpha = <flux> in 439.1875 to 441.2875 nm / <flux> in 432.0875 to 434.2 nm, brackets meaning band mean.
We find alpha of 1.10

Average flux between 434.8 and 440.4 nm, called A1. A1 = 14.4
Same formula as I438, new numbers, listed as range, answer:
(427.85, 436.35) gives 8.889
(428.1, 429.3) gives 10.34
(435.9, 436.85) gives 14.01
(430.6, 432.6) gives 11.25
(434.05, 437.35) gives 10.67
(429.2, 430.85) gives 10.56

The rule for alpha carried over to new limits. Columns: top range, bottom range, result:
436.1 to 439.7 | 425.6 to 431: 1.04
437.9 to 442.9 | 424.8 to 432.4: 1.07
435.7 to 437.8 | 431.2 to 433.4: 1.08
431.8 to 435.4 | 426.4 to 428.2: 0.93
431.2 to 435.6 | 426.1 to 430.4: 0.97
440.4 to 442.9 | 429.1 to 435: 1.13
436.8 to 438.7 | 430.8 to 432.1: 1.06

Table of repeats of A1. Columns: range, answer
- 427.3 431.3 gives 13.8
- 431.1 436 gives 13.6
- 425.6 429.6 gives 14.2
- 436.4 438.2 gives 14.9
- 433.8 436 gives 13.9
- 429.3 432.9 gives 13.6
